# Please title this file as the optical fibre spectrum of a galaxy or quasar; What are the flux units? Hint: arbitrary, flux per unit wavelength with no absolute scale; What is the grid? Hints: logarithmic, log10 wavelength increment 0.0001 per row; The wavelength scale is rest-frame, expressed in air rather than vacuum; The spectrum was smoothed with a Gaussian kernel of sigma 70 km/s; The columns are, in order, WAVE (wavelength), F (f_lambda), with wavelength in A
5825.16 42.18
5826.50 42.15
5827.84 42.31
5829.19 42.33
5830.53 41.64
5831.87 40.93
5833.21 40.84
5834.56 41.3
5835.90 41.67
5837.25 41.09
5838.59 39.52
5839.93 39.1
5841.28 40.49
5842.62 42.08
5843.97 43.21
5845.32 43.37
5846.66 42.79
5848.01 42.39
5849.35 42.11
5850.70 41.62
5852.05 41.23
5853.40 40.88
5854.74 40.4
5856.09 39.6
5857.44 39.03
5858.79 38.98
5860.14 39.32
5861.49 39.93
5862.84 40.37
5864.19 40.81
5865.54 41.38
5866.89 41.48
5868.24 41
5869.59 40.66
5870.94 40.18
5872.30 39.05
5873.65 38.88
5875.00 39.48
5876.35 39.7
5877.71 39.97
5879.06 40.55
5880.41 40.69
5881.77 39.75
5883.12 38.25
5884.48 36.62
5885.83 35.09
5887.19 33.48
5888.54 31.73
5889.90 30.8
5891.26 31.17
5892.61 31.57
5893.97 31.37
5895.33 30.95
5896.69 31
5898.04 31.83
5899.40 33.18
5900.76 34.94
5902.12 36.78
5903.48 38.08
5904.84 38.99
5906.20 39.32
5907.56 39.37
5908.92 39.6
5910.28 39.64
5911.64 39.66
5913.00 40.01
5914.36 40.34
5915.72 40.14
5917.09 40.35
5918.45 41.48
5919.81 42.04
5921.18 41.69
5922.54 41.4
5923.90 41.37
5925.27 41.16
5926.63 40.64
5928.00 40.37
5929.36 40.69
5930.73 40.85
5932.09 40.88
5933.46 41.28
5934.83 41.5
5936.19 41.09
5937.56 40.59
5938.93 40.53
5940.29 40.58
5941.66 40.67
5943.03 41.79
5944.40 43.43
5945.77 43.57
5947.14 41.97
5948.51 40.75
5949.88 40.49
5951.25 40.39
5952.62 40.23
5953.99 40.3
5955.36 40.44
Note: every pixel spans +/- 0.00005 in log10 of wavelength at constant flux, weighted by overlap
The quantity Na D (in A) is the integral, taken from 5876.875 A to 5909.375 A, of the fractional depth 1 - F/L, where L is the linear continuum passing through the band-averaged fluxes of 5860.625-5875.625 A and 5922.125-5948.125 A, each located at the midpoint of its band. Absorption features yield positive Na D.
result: 4.0 A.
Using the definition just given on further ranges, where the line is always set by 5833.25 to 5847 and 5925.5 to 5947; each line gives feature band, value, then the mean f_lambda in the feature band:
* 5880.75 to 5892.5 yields 1.9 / 34.6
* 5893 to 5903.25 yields 2.0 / 33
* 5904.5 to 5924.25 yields 0.4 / 40.4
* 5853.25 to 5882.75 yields 0.9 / 40.1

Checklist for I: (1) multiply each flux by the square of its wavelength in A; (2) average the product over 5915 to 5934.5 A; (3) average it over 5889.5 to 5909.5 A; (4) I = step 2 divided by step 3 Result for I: 1.19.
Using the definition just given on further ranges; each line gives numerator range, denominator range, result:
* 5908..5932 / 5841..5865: 1.01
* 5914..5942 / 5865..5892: 1.10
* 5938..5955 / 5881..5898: 1.26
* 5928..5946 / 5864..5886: 1.06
